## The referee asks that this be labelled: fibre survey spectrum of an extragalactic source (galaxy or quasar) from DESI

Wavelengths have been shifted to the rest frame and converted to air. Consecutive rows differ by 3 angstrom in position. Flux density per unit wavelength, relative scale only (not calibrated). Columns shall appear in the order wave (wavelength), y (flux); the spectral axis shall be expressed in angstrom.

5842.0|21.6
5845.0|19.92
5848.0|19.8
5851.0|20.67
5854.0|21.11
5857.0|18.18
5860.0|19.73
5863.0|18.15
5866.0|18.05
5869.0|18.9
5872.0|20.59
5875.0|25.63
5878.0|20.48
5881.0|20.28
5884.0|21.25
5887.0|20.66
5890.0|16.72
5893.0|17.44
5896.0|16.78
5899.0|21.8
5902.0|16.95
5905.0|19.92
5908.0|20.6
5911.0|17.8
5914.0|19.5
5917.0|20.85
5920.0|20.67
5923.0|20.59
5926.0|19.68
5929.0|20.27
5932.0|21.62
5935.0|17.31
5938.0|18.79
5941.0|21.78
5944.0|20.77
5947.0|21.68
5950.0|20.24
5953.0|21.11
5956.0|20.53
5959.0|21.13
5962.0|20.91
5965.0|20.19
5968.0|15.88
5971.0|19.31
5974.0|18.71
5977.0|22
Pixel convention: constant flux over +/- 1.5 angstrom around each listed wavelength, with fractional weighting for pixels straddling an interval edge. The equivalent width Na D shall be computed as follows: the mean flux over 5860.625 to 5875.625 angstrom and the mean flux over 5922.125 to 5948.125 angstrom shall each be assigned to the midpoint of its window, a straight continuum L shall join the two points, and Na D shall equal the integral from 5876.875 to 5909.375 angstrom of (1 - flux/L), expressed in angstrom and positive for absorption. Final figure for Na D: 1.1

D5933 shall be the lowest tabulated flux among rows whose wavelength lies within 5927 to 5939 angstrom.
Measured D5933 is 17.31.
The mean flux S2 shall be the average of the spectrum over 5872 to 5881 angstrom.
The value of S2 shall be 22.2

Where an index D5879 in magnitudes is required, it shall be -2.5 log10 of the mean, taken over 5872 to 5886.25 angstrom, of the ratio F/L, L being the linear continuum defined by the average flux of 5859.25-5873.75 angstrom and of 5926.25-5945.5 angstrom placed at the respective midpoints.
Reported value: -0.126 mag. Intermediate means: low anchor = 19.2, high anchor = 20.1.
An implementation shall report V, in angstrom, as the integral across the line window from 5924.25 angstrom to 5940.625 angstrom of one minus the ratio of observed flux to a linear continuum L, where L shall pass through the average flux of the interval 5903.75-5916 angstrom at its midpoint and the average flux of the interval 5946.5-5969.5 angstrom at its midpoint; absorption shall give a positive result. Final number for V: 0.1 angstrom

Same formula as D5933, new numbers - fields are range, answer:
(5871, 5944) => 16.72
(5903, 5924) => 17.8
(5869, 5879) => 18.9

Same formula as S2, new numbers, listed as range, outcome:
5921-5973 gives 20.1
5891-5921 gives 19.2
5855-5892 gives 19.9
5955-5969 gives 19.8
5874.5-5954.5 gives 20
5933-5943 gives 19.5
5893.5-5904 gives 18.5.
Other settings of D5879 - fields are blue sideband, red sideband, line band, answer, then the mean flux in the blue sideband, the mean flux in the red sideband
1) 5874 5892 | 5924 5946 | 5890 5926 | 0.060 mag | 20.6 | 20.1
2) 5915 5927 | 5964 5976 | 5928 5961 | -0.051 mag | 20.4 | 18.6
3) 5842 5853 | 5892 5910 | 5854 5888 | -0.026 mag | 20.4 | 18.9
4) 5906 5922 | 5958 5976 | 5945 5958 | -0.073 mag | 19.9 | 19.4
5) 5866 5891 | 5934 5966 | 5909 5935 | 0.027 mag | 20.5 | 20.5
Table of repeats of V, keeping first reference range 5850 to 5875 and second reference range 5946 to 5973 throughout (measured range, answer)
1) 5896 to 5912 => 0.5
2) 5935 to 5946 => 0.0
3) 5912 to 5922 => -0.1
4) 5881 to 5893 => 0.3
